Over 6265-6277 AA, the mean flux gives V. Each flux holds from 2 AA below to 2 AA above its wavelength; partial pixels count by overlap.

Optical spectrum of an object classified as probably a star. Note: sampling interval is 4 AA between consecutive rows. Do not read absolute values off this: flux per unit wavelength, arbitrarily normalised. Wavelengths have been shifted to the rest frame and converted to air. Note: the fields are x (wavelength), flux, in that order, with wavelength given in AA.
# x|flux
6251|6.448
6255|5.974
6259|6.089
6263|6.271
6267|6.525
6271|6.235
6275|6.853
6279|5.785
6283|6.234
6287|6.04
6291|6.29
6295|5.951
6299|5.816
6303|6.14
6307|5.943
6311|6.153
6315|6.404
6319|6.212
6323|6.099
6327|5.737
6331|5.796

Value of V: 6.54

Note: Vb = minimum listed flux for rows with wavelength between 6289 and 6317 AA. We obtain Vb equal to 5.816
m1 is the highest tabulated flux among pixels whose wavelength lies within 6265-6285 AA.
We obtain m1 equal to 6.853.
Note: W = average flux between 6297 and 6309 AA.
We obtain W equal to 5.97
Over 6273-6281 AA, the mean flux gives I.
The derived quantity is 6.32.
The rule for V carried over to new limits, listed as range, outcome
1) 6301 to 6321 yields 6.17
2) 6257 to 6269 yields 6.29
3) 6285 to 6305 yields 6.05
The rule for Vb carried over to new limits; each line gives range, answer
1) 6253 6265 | 5.974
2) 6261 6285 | 5.785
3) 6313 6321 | 6.212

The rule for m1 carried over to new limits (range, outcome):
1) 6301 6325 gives 6.404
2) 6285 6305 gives 6.29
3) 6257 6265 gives 6.271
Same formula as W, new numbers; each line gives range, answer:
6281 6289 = 6.14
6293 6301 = 5.88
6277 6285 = 6.01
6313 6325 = 6.24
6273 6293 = 6.24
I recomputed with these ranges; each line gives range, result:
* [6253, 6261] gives 6.03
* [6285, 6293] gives 6.17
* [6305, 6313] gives 6.05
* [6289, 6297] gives 6.12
